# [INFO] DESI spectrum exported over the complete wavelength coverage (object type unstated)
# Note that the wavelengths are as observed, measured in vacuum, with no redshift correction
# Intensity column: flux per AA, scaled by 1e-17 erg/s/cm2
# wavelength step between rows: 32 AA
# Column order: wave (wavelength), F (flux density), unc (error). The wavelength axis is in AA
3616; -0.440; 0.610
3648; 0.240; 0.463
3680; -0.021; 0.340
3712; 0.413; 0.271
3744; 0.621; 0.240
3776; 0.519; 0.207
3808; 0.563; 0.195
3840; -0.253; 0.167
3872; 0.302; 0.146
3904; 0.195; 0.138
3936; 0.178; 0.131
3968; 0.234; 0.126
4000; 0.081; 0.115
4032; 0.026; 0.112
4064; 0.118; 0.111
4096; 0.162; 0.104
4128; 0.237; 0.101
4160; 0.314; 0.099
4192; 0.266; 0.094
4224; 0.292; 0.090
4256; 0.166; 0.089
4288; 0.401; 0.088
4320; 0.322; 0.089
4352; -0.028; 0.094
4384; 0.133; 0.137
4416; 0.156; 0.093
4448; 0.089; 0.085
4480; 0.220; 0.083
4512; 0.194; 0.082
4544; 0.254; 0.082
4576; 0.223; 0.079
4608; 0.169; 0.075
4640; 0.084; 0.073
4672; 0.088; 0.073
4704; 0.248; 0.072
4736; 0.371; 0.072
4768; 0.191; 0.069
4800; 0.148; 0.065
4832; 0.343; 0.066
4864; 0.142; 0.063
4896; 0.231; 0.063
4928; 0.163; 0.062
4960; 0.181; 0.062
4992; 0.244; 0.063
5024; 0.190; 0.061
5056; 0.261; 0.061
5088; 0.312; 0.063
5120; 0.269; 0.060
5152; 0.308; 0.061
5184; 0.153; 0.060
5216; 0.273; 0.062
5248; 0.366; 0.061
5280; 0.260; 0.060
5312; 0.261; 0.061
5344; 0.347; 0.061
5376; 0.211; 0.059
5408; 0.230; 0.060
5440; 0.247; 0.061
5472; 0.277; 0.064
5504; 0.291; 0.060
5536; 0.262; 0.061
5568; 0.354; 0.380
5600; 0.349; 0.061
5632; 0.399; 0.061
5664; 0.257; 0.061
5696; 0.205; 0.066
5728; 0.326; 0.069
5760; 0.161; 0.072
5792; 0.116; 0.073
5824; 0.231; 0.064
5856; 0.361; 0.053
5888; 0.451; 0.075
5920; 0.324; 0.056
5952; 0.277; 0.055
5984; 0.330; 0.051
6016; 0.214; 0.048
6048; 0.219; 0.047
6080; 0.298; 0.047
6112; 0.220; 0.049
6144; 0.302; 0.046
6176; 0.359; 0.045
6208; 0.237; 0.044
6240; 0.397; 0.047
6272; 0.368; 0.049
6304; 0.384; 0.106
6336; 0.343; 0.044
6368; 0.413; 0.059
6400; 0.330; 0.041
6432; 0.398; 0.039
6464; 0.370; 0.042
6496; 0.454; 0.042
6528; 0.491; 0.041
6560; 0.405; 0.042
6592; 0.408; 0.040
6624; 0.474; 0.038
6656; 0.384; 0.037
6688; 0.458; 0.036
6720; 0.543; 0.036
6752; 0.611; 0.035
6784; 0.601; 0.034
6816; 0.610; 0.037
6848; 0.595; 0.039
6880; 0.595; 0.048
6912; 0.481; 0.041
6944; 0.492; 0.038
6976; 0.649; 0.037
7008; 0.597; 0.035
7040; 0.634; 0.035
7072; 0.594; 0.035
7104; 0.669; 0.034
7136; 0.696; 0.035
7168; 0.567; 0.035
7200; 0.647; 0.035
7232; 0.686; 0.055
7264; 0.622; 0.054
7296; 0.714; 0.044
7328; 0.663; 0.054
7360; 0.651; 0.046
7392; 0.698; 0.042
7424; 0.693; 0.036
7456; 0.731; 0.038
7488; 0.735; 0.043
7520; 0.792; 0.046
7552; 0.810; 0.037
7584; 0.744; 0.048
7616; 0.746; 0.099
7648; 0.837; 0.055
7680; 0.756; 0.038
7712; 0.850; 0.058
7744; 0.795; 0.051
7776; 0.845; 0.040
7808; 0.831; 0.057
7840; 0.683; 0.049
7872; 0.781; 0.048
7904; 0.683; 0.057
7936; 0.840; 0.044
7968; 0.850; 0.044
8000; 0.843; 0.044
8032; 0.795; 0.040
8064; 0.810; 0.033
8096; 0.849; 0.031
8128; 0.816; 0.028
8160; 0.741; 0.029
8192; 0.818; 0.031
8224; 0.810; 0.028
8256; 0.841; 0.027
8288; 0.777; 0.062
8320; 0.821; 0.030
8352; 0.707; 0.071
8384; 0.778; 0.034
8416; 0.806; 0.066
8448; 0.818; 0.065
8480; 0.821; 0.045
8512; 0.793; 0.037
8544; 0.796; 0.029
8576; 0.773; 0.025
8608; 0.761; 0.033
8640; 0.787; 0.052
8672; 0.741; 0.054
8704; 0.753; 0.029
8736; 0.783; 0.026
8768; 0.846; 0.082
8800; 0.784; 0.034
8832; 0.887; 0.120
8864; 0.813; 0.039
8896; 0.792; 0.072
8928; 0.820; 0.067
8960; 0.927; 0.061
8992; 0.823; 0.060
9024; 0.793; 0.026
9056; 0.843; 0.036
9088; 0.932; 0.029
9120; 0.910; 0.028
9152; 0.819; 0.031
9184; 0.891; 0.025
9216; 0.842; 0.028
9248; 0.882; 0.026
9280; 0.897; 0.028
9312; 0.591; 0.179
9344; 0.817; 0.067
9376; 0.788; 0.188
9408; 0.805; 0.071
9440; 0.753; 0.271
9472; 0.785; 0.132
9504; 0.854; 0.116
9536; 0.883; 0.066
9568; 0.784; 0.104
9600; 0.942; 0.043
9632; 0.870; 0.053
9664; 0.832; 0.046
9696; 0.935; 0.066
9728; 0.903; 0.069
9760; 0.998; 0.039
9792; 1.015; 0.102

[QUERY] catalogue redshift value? 0.673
